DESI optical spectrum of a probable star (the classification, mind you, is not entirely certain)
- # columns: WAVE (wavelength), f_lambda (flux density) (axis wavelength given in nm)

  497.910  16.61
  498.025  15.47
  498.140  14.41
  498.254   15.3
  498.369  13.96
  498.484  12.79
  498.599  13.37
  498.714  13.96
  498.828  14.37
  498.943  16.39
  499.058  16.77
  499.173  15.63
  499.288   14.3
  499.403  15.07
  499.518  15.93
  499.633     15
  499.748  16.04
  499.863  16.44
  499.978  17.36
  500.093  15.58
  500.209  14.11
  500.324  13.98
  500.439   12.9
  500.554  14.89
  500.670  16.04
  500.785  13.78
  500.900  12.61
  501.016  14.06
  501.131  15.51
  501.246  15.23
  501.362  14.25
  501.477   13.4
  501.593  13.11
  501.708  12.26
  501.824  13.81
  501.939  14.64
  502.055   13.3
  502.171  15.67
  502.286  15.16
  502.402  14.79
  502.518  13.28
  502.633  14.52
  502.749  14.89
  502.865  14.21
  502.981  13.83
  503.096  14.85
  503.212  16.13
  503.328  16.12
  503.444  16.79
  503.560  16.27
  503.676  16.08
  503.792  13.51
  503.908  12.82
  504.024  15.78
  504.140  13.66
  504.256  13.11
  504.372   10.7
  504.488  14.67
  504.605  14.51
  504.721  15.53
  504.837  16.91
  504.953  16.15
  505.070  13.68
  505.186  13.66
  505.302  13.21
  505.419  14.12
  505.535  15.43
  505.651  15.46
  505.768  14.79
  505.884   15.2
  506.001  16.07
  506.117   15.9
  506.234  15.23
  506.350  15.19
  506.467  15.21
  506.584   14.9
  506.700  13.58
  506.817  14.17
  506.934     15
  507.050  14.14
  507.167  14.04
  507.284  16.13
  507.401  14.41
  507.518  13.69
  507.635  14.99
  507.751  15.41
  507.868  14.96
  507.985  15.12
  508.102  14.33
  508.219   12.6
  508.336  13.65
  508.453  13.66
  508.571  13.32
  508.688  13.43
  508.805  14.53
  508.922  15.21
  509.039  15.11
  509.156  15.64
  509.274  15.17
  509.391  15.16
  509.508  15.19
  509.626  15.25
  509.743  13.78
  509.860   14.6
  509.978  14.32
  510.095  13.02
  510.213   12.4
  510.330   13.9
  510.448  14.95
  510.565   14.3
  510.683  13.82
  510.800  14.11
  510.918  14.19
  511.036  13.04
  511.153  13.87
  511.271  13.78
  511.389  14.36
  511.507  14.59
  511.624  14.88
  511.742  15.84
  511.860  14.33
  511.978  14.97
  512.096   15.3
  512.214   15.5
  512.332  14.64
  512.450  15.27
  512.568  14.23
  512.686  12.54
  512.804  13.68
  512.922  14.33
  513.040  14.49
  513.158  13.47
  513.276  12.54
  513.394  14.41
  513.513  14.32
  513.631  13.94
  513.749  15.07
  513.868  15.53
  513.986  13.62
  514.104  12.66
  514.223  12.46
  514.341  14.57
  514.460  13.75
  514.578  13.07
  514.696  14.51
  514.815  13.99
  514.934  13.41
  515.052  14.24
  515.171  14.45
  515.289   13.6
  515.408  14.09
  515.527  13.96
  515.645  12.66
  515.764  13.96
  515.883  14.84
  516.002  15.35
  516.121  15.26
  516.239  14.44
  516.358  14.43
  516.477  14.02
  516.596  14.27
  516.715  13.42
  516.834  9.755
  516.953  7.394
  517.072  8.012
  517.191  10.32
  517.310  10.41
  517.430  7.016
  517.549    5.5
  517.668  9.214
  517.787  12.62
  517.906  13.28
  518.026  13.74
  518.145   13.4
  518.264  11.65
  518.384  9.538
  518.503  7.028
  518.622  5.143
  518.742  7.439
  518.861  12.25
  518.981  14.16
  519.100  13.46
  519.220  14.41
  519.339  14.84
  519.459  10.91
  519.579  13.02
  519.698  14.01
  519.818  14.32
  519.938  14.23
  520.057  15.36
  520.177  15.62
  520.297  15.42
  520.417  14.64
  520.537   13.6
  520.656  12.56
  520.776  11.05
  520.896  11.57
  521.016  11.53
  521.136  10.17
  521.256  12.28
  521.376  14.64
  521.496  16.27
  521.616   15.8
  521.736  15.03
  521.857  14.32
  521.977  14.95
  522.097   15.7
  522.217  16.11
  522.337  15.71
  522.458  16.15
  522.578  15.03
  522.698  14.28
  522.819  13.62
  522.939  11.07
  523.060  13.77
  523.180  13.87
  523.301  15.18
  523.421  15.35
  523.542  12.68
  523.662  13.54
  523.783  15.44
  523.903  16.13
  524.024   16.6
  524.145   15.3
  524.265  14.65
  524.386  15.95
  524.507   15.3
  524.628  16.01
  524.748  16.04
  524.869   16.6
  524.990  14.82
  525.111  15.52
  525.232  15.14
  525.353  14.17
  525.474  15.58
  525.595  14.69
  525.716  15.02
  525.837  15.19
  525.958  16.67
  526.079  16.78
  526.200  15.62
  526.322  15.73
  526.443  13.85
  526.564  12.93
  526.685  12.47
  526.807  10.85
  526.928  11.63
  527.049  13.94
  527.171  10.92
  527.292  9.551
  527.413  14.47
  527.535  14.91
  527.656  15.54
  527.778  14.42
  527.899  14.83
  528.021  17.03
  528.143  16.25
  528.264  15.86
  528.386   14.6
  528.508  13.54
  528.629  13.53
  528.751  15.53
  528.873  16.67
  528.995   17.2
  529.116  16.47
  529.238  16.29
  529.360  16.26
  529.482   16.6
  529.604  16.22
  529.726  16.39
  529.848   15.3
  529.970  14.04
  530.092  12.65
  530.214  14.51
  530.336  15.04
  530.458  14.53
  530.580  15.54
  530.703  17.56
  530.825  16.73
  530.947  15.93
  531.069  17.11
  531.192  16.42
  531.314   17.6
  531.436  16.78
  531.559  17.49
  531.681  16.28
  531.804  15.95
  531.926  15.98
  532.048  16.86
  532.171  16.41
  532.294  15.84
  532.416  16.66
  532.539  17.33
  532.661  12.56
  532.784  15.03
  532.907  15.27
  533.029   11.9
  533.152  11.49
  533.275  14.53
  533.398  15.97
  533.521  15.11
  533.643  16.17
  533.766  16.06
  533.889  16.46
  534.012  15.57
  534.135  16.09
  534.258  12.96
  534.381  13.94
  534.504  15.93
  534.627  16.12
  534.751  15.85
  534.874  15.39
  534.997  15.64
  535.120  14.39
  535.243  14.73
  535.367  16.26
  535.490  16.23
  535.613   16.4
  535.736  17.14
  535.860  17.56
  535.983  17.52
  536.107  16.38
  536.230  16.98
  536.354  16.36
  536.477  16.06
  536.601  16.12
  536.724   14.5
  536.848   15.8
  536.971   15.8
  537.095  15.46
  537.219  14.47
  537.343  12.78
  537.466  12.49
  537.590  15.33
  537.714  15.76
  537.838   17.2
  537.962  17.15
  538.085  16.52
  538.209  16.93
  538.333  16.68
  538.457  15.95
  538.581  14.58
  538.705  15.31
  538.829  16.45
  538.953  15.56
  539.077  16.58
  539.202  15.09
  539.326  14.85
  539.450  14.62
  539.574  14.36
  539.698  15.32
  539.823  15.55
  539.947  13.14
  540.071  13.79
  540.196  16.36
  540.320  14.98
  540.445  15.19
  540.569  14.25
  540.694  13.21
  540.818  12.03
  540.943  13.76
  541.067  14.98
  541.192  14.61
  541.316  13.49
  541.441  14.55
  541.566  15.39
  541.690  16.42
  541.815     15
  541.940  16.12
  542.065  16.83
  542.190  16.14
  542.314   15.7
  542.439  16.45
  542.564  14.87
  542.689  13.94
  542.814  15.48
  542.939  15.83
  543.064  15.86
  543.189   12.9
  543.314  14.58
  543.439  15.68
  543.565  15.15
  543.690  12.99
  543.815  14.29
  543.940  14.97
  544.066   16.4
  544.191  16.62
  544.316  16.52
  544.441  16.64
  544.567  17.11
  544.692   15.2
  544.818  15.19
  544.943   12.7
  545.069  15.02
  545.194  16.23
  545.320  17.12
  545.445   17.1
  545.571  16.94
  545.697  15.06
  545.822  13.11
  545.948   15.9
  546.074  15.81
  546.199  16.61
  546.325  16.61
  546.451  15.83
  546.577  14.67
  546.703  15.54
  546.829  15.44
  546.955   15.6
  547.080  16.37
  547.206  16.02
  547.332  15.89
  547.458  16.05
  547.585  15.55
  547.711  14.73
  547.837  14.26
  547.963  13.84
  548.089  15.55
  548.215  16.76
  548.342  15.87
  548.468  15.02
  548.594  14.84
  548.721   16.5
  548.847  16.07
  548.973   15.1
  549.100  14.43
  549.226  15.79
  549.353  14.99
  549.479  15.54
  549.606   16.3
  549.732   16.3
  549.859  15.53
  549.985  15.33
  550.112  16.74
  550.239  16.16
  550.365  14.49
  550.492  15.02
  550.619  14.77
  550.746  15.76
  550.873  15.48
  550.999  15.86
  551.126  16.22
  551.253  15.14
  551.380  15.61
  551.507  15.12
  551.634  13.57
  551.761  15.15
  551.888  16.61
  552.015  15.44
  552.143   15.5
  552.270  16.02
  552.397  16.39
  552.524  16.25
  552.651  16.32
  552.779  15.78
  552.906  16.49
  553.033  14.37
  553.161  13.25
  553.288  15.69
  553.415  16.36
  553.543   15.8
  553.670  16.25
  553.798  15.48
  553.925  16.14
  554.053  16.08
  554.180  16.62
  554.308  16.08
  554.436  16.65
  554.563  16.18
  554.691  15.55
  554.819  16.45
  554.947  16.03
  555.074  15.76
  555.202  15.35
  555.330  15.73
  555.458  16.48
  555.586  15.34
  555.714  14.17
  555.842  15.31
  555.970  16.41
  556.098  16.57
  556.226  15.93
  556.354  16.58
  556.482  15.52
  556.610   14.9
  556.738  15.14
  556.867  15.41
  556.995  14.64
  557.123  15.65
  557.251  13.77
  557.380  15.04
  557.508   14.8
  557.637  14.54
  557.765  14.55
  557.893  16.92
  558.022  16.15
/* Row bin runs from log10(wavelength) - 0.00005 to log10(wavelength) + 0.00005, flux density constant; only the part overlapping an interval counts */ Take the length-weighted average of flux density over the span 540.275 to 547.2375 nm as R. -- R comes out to 15.3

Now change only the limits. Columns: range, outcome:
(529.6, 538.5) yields 15.7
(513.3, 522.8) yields 13.1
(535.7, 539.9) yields 15.7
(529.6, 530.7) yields 15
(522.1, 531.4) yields 15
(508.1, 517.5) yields 13.8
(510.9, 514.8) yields 14.2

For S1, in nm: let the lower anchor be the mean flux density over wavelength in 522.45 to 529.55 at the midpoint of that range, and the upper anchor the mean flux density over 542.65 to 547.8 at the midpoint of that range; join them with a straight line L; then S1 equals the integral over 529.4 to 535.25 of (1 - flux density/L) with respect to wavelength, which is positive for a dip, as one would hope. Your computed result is -0.20 nm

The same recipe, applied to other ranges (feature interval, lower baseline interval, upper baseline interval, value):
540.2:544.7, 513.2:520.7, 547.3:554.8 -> -0.07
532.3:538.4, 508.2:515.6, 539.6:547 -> -0.23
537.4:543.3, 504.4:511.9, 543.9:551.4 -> 0.10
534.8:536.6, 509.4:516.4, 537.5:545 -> -0.14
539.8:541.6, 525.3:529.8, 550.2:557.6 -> 0.11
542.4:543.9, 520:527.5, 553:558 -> 0.03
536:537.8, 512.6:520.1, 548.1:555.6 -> -0.12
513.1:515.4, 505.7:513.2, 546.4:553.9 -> 0.11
